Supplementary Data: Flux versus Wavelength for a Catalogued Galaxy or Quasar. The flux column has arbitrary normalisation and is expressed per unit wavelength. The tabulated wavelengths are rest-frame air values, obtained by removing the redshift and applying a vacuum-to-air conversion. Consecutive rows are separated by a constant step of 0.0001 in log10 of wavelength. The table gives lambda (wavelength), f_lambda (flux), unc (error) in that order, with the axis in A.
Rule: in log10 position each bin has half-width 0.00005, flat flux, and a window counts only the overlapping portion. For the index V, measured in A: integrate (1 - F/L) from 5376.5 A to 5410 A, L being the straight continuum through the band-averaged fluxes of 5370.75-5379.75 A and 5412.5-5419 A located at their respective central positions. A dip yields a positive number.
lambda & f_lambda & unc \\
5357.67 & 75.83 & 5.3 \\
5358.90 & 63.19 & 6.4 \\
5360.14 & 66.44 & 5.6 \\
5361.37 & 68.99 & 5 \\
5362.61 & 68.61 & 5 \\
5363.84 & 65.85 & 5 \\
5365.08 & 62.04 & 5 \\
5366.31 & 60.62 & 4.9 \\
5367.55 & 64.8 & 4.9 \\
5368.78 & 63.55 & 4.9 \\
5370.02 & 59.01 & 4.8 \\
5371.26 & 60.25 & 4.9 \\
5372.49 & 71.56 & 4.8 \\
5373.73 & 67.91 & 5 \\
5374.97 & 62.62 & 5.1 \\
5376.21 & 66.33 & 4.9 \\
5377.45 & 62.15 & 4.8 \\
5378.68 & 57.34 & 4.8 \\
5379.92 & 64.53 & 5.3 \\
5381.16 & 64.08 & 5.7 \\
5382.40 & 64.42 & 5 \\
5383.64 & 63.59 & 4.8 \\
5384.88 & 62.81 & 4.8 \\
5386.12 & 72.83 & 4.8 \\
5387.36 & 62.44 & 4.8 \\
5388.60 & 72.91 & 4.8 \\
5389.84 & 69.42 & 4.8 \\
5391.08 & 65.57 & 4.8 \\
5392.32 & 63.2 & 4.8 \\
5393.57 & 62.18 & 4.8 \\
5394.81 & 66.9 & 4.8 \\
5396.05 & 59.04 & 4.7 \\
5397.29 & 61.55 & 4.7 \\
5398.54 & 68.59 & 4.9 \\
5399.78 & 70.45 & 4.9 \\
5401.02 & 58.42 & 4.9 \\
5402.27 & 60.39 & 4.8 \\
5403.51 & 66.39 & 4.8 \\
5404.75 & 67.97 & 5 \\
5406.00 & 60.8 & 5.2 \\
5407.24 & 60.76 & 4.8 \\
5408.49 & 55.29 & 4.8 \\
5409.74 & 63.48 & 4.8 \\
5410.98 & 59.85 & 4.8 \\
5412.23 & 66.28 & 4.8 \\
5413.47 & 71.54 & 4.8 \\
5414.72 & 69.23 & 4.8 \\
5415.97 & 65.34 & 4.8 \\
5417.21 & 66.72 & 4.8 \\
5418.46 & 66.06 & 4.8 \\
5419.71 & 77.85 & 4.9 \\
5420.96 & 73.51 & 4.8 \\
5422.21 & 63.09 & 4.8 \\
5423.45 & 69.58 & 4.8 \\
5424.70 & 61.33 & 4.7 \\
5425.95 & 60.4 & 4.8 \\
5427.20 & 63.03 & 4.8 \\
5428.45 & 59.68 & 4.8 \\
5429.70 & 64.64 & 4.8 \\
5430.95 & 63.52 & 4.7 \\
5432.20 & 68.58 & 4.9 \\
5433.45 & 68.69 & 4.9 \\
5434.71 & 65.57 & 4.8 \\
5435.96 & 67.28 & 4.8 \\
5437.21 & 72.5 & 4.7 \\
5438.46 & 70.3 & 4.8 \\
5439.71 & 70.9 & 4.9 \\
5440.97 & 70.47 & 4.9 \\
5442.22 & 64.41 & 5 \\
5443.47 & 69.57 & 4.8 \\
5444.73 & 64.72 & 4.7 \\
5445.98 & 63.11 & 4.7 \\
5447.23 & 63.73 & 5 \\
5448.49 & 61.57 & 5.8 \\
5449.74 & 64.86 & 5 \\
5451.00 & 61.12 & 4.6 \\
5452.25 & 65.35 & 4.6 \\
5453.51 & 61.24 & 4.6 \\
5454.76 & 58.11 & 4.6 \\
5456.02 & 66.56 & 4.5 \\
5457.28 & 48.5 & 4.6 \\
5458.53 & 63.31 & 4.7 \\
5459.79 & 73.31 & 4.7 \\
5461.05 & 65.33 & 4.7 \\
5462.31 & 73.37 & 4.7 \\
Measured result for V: 0.9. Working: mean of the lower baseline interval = 64.1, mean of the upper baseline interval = 67.8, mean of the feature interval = 64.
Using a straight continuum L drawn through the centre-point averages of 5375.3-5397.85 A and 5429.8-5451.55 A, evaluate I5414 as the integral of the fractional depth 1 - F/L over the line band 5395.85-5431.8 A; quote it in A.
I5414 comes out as 0.4 A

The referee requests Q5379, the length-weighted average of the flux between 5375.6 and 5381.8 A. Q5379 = 62.9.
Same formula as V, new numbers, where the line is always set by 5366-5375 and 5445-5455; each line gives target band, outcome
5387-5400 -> -0.4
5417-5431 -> -0.6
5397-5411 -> 0.1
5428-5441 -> -0.9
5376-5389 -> -0.2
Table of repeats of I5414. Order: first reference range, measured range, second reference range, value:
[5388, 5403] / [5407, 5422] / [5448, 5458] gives -0.7 A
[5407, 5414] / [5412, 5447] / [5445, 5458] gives -2.7 A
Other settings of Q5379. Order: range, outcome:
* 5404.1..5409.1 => 61.2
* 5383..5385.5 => 63.2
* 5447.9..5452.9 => 63.2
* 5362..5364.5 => 67.2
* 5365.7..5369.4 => 63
